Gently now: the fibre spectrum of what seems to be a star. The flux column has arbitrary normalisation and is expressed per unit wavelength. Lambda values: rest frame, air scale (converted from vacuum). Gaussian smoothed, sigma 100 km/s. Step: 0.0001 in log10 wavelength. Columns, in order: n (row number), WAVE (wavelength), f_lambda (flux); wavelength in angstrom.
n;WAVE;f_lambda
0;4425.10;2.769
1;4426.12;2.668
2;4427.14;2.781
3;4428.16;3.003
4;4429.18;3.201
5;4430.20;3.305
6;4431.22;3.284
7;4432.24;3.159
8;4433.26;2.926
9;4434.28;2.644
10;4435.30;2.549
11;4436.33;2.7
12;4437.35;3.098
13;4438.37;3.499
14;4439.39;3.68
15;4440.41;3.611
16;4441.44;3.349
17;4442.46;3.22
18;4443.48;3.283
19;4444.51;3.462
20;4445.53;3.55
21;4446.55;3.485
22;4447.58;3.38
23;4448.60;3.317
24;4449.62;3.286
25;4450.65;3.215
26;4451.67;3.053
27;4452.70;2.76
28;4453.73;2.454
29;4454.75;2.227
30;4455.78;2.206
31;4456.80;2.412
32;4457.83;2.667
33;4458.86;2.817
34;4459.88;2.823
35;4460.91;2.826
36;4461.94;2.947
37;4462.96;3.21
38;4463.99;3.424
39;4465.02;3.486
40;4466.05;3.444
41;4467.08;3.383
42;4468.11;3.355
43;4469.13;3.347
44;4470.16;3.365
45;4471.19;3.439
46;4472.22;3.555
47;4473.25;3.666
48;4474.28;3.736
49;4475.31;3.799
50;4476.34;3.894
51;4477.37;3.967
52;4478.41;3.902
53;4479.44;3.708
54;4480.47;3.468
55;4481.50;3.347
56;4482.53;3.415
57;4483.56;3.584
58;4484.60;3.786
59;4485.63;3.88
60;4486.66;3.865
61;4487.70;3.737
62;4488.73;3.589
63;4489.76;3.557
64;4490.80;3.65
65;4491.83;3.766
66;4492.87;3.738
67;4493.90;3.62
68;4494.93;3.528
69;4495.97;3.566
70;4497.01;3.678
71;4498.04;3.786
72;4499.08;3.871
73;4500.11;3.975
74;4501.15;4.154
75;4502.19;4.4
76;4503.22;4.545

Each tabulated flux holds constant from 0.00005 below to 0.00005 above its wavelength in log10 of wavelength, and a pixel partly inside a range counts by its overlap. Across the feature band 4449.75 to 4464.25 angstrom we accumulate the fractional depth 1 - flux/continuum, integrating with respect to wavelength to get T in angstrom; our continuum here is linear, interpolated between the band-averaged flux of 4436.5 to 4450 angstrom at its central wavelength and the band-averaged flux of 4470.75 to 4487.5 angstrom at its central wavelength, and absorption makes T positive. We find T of 2.95 angstrom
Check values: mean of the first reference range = 3.39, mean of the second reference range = 3.69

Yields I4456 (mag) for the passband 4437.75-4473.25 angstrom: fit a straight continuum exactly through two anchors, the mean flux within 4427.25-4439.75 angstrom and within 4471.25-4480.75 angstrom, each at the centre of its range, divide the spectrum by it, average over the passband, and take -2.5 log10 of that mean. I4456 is 0.08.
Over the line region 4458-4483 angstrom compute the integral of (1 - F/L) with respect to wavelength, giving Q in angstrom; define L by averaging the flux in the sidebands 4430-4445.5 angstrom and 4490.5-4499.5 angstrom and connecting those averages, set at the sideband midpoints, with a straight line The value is 0.4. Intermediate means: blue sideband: 3.19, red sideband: 3.69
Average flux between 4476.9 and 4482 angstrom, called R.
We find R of 3.67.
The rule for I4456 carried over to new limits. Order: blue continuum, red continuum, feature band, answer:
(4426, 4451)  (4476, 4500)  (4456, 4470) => 0.12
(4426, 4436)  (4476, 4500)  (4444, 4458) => 0.08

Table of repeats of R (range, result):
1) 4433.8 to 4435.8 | 2.6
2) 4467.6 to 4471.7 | 3.38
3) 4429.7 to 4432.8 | 3.25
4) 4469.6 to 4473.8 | 3.51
